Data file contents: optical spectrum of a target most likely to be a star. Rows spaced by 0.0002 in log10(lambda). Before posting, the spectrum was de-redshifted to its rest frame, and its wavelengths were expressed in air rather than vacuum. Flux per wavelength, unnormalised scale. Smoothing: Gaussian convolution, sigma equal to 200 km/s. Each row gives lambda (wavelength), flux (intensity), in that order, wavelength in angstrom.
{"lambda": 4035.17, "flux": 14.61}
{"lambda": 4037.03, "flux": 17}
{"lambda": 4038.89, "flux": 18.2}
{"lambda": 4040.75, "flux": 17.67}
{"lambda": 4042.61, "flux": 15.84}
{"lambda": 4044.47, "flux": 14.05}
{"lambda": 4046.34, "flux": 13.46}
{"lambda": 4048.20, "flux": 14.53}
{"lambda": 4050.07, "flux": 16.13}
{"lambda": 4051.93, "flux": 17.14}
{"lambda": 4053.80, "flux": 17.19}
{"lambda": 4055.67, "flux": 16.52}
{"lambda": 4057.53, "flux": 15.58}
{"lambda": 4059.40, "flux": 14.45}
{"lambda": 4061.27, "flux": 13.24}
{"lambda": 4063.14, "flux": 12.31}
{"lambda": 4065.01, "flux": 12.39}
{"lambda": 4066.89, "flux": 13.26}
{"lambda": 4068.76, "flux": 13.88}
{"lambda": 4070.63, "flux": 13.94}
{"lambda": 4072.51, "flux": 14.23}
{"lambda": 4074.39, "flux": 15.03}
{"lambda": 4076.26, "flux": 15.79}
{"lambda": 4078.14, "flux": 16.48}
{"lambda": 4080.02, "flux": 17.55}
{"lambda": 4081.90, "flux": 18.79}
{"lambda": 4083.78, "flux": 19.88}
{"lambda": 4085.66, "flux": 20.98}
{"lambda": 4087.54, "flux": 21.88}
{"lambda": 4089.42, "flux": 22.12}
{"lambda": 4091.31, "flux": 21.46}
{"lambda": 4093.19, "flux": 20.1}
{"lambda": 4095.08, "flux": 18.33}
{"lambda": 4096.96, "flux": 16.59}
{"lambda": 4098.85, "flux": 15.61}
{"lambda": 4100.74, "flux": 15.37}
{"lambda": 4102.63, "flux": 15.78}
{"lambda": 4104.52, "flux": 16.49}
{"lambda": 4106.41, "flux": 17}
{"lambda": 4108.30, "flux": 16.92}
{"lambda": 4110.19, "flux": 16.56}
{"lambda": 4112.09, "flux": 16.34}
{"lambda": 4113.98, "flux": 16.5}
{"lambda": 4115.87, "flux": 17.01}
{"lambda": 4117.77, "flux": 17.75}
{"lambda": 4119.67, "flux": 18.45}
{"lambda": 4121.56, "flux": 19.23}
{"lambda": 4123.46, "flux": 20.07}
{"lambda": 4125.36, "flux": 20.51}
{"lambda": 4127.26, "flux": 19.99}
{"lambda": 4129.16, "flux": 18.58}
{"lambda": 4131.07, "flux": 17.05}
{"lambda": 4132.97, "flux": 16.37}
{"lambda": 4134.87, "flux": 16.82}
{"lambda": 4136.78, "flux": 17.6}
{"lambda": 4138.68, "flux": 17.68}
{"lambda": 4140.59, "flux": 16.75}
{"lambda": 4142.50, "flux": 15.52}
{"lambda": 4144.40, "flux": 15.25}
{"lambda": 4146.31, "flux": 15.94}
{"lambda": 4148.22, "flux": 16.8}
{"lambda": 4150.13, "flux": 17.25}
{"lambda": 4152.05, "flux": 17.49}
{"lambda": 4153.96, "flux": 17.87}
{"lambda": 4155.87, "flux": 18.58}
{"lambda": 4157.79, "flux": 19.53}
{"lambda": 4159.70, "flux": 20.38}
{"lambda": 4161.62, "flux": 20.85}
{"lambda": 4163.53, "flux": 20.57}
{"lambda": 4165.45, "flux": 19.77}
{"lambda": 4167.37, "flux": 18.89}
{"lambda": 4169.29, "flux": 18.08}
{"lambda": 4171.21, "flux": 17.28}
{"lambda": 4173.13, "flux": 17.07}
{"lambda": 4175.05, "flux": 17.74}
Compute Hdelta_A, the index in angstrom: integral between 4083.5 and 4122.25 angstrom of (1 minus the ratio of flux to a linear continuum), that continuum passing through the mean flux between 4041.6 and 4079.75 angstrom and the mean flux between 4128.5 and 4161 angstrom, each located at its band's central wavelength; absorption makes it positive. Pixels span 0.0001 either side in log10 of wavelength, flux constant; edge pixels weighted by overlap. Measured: -4.8 angstrom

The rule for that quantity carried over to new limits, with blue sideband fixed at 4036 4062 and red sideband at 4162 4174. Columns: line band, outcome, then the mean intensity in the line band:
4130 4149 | 1.5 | 16.6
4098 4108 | 0.6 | 16.1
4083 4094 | -2.8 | 21.1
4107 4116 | 0.4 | 16.7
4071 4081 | 0.5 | 15.7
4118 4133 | -1.0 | 18.9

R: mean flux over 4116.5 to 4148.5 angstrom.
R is 17.7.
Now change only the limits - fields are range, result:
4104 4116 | 16.7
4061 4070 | 13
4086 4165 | 18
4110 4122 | 17.4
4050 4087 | 15.8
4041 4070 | 14.7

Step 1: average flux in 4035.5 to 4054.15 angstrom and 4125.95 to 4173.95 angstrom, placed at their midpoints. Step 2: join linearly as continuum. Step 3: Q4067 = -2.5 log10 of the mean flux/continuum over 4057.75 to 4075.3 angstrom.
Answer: 0.20 mag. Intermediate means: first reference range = 16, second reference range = 17.9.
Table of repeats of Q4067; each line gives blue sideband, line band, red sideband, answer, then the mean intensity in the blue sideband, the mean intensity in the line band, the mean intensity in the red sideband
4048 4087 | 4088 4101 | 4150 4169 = -0.126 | 15.8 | 18.8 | 19.2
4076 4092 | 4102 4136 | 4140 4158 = 0.031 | 19.6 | 17.7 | 17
